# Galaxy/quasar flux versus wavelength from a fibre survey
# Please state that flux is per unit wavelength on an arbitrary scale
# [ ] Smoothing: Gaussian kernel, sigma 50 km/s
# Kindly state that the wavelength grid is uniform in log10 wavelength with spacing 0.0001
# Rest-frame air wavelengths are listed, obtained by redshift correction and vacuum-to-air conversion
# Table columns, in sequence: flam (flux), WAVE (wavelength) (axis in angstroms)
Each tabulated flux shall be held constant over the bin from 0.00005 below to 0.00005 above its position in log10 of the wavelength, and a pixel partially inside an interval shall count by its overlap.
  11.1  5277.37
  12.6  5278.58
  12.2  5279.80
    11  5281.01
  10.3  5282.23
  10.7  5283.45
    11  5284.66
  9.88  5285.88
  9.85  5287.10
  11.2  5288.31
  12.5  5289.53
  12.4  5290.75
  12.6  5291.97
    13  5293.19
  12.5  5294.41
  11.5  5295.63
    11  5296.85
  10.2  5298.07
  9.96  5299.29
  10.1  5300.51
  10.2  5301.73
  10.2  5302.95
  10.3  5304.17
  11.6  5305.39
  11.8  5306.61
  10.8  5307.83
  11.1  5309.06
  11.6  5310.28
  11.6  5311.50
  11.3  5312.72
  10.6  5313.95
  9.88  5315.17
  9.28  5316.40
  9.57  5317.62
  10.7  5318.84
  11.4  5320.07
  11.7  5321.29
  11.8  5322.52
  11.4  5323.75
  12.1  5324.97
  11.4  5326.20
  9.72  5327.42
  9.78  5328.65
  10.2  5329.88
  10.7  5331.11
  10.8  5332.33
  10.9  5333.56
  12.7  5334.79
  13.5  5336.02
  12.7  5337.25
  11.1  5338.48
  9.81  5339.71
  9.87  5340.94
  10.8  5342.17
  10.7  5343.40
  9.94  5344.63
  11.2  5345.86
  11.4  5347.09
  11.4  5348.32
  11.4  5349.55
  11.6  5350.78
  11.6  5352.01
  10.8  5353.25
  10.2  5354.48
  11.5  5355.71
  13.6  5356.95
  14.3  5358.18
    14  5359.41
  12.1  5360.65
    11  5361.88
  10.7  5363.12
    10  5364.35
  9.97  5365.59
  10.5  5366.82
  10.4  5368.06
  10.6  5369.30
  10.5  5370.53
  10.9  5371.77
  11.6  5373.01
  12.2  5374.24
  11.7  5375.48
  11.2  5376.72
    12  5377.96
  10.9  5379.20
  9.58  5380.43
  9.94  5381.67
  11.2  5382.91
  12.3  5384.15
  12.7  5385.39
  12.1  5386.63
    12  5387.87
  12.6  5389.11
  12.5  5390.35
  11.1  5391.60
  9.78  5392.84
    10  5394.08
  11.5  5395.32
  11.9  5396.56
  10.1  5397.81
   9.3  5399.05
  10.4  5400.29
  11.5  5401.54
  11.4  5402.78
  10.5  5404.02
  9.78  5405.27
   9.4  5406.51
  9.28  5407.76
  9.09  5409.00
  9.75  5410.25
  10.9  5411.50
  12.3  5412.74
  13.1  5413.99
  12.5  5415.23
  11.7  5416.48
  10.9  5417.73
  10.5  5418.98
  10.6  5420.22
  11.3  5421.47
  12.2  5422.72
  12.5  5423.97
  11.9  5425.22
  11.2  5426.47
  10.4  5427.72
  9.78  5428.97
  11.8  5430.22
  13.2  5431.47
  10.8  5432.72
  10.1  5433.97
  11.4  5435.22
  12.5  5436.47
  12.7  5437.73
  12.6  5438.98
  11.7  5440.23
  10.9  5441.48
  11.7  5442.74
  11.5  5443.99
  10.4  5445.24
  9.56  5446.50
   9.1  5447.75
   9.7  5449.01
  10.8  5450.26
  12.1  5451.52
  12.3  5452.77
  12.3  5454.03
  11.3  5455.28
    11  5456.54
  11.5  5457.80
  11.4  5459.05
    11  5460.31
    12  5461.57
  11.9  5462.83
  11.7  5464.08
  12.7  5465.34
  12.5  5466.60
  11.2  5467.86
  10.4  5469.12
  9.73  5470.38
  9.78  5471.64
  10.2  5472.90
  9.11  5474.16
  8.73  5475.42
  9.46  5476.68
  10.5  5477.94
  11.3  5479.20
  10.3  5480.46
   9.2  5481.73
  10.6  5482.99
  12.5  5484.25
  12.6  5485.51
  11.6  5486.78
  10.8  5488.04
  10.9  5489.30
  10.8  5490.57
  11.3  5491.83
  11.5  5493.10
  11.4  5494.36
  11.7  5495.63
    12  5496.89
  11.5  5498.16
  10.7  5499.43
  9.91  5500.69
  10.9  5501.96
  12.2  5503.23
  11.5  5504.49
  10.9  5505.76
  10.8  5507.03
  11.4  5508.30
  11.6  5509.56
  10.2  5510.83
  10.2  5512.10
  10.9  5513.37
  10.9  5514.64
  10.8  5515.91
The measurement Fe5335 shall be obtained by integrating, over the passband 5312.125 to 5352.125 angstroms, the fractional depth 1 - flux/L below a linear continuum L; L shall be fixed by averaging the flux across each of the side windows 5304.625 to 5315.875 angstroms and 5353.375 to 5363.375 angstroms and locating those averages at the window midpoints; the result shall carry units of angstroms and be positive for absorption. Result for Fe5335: 2.06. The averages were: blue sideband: 11.1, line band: 11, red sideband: 12.2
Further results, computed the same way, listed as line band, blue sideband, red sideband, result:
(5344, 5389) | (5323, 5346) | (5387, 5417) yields -1.6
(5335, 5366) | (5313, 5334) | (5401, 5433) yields -1.8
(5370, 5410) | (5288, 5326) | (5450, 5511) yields 0.6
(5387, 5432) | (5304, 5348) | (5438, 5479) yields -0.4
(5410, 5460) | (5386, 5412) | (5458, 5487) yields -2.6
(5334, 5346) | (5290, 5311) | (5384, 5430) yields 0.0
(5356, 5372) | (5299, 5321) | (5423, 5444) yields -0.5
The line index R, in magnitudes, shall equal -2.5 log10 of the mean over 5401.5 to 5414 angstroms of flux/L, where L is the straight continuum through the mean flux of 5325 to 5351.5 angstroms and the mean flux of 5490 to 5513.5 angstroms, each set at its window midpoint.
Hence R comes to 0.06 mag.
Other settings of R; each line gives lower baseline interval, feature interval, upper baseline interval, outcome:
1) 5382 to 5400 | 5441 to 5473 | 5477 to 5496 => 0.00 mag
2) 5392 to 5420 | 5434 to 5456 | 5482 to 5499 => -0.02 mag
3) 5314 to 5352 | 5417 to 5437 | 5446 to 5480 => -0.04 mag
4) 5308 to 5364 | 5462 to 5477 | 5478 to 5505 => 0.05 mag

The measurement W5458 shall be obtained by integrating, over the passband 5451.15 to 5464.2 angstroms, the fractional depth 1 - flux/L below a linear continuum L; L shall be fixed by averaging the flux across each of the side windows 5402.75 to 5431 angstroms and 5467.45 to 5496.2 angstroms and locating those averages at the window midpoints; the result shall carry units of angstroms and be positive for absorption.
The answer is -1.1 angstroms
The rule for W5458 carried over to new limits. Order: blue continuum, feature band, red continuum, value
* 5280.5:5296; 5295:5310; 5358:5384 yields 0.82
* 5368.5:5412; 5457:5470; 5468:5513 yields -0.89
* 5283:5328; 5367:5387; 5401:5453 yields -0.22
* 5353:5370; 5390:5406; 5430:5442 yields 1.22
